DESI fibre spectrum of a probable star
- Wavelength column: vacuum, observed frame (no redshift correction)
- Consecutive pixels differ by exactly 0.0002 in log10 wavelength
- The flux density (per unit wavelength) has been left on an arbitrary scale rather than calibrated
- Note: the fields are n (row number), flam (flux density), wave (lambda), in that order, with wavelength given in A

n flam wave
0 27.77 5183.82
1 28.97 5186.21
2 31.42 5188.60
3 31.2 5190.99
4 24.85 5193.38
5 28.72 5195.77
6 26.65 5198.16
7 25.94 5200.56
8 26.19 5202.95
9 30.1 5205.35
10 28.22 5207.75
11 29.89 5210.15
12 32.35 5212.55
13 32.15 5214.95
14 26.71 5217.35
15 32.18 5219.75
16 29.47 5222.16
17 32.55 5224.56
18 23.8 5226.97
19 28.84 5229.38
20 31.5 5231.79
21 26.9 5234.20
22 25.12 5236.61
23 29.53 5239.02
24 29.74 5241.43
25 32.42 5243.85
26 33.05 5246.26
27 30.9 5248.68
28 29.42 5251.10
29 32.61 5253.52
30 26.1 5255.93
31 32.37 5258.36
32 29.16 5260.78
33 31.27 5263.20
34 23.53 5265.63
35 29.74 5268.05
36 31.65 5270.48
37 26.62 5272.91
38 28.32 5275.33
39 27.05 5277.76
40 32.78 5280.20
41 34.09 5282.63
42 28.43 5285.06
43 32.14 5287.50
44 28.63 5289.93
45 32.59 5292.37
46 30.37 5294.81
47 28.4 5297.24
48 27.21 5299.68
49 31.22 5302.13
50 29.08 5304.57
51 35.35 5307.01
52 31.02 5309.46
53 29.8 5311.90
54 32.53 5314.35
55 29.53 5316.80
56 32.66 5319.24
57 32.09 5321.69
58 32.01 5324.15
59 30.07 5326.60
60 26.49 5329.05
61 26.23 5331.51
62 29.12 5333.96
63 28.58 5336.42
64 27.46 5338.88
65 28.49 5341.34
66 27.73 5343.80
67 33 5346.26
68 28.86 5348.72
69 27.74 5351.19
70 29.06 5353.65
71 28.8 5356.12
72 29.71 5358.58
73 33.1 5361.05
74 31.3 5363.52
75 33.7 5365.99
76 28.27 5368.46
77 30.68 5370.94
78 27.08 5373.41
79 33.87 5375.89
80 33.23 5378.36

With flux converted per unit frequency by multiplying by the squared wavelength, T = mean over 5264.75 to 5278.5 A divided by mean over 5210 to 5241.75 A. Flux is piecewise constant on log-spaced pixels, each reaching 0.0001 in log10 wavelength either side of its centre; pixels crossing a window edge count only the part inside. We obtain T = 0.97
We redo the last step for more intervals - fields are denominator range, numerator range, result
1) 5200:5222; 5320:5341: 1.03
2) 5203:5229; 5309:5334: 1.06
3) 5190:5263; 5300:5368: 1.07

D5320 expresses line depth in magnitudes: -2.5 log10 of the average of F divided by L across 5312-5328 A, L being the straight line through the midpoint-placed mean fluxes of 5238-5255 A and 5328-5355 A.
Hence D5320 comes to -0.08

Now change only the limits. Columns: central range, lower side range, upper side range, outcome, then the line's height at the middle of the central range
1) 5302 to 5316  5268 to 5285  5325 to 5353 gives -0.08 mag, 29.2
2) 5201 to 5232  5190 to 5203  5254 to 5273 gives -0.06 mag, 27.8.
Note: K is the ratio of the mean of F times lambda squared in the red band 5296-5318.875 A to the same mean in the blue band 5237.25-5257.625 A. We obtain 1.03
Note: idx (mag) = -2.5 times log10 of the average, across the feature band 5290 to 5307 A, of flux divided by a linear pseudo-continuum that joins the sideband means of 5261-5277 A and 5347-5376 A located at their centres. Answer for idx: -0.040 mag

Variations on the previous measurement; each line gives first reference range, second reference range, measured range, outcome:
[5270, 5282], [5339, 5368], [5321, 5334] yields 0.02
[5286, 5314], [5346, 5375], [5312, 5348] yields 0.02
